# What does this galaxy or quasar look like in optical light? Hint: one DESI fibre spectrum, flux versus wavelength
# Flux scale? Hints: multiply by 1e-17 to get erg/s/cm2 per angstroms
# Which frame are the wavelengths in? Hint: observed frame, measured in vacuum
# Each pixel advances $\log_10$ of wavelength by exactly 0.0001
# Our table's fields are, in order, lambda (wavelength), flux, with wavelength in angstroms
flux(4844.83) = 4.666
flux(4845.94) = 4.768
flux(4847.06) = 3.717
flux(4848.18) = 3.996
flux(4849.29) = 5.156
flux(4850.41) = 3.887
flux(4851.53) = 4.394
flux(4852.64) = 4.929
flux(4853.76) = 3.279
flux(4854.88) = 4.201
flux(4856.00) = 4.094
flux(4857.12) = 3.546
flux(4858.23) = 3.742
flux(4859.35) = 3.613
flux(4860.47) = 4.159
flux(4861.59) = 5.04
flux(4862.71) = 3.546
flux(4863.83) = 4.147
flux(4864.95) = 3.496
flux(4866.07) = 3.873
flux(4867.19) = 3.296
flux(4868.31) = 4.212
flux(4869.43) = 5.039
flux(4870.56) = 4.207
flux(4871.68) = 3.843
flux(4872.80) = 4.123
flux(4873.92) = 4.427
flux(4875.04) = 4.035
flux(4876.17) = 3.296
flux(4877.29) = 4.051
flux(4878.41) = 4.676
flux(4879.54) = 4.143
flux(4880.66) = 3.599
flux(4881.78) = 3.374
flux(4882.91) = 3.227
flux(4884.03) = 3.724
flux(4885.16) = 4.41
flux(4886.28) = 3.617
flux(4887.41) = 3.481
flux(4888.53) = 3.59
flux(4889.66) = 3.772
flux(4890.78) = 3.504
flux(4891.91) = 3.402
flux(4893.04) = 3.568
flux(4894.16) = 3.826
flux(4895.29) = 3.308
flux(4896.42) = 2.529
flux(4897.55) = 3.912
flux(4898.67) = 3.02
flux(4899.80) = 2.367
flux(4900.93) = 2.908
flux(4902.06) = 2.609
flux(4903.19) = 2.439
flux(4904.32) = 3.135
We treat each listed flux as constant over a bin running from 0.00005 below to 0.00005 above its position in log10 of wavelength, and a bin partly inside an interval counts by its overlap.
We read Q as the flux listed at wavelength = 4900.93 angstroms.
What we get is 2.908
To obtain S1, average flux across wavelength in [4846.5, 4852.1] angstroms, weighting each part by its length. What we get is 4.23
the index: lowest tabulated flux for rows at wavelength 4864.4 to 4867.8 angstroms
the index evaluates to 3.296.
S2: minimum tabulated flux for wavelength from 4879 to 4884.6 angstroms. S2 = 3.227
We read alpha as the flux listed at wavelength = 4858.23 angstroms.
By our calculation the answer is 3.742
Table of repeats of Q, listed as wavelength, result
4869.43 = 5.039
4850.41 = 3.887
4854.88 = 4.201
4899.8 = 2.367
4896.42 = 2.529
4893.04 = 3.568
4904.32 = 3.135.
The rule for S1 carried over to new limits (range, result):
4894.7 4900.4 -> 3.03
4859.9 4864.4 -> 4.22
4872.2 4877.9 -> 4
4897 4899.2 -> 3.48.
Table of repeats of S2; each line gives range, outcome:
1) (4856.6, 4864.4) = 3.546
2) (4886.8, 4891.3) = 3.481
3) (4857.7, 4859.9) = 3.613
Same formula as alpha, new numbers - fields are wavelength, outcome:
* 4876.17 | 3.296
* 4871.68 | 3.843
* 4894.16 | 3.826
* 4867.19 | 3.296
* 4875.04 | 4.035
